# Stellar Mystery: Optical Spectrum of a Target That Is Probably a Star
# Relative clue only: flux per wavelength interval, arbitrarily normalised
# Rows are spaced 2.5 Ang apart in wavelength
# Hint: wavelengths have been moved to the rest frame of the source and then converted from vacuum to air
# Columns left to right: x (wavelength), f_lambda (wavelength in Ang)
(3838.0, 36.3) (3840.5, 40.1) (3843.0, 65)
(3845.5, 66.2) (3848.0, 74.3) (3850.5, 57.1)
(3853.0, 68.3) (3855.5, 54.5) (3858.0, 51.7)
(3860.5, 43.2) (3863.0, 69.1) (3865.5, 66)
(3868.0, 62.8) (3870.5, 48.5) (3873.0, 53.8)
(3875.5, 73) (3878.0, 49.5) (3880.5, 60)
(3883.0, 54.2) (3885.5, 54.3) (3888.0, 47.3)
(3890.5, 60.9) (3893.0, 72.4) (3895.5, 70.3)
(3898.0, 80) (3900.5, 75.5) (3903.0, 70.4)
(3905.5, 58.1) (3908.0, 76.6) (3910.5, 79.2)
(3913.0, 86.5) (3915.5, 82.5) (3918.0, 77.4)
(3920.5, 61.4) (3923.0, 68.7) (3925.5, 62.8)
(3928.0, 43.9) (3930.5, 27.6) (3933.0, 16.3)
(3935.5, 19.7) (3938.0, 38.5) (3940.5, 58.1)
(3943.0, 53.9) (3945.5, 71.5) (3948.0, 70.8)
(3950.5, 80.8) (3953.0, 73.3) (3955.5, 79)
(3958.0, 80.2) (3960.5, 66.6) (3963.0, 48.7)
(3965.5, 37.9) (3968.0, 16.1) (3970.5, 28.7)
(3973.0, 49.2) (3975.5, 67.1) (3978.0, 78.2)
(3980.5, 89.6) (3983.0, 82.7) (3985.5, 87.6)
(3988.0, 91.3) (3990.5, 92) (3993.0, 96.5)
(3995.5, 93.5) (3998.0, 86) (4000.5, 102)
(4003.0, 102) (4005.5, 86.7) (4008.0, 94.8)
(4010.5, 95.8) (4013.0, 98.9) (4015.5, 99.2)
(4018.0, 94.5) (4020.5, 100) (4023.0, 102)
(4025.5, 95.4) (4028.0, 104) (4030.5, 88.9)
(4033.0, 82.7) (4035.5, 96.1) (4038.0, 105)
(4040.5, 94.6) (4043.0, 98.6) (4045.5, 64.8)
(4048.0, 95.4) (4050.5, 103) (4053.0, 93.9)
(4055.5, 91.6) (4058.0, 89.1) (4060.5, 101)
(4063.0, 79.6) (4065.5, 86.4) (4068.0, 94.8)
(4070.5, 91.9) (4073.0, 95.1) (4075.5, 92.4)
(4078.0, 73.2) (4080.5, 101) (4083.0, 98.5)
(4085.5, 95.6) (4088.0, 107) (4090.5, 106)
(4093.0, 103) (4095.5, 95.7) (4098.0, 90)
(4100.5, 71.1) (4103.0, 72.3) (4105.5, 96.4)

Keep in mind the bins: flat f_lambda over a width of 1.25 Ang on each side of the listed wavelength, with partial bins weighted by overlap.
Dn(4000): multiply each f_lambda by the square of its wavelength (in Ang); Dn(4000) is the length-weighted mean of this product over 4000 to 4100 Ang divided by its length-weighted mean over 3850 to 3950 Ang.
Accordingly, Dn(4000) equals 1.70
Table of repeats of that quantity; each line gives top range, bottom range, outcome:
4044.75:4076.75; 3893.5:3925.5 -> 1.34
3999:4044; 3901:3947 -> 1.73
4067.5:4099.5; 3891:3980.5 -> 1.68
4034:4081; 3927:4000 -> 1.51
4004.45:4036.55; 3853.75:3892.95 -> 1.80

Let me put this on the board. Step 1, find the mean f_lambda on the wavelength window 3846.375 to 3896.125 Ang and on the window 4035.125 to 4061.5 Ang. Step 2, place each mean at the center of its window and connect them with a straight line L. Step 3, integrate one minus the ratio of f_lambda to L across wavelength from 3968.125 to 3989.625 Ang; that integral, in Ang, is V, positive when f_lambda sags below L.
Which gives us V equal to 3.1 Ang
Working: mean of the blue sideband 59.5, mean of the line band 69.2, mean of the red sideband 93.8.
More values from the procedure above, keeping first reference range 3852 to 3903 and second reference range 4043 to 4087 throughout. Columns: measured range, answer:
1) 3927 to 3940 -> 7.3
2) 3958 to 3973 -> 6.2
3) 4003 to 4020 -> -2.7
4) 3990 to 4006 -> -2.8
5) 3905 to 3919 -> -2.3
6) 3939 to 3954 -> 1.0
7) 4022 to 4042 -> -2.3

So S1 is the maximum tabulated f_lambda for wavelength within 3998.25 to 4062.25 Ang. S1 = 105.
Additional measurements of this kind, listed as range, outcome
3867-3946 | 86.5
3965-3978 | 78.2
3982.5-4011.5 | 102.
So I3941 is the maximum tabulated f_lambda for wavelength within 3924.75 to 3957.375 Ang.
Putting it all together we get 80.8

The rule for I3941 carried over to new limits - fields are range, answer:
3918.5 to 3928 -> 68.7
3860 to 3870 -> 69.1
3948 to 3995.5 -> 96.5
